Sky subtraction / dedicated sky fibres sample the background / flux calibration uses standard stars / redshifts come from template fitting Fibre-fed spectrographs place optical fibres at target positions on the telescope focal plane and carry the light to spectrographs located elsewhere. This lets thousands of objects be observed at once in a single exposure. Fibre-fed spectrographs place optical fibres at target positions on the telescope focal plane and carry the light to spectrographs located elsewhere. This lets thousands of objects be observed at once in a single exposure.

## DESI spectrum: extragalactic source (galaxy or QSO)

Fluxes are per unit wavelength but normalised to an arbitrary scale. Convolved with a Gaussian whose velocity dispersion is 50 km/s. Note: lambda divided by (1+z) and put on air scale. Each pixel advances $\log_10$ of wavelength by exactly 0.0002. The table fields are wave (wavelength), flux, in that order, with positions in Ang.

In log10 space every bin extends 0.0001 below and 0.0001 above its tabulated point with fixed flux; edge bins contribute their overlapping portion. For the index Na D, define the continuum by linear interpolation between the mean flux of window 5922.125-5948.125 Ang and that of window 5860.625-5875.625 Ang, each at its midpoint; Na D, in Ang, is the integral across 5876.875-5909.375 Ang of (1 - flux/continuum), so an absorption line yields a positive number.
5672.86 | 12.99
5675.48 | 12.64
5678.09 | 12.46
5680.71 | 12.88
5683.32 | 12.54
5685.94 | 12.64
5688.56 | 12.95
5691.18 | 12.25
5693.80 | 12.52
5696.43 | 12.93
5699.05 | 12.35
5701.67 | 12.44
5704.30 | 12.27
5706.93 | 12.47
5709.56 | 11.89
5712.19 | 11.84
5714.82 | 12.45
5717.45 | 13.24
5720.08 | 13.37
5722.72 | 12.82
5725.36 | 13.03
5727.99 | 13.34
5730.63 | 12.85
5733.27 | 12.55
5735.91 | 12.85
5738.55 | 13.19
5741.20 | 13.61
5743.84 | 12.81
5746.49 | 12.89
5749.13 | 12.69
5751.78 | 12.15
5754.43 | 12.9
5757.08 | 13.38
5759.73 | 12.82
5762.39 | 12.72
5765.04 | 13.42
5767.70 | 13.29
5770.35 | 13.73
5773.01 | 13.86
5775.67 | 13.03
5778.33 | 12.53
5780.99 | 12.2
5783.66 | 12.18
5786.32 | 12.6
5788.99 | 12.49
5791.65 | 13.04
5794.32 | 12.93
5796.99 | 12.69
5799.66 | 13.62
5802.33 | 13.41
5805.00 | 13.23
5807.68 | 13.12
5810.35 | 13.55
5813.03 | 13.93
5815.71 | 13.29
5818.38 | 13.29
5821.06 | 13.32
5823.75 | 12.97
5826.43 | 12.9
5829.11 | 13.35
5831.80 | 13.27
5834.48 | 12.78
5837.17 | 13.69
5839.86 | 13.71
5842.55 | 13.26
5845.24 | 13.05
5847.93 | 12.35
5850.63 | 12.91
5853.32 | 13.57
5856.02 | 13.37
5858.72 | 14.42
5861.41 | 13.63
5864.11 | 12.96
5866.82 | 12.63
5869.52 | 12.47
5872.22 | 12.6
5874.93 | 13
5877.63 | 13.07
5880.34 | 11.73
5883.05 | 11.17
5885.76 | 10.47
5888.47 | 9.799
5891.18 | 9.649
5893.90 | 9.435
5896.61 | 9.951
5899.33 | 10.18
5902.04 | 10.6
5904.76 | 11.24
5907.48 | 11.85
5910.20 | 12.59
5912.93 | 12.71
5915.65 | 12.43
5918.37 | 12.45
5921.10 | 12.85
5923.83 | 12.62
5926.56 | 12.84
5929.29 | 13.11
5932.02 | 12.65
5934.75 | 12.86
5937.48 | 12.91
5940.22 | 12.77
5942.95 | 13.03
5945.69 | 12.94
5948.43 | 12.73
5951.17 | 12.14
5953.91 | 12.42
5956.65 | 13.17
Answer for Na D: 5.3 Ang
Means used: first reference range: 12.8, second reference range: 12.9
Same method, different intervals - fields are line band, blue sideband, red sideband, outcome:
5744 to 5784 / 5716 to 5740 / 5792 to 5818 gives 0.7 Ang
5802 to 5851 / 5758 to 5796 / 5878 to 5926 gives -3.7 Ang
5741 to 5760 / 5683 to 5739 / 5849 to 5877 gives -0.1 Ang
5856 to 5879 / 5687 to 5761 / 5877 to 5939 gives -2.3 Ang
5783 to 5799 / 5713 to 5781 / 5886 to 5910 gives -0.6 Ang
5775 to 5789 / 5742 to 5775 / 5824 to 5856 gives 0.7 Ang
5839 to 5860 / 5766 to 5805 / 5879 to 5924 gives -2.3 Ang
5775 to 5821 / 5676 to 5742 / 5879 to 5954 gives -2.5 Ang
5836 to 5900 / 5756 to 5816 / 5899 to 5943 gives 2.2 Ang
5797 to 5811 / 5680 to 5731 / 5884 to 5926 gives -1.6 Ang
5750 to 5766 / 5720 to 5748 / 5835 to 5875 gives 0.2 Ang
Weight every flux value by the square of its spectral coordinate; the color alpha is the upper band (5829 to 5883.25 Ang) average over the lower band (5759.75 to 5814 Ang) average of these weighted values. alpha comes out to 1.0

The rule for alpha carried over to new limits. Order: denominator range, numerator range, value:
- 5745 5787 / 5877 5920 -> 0.91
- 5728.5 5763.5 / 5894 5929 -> 0.97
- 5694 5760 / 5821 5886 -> 1.06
